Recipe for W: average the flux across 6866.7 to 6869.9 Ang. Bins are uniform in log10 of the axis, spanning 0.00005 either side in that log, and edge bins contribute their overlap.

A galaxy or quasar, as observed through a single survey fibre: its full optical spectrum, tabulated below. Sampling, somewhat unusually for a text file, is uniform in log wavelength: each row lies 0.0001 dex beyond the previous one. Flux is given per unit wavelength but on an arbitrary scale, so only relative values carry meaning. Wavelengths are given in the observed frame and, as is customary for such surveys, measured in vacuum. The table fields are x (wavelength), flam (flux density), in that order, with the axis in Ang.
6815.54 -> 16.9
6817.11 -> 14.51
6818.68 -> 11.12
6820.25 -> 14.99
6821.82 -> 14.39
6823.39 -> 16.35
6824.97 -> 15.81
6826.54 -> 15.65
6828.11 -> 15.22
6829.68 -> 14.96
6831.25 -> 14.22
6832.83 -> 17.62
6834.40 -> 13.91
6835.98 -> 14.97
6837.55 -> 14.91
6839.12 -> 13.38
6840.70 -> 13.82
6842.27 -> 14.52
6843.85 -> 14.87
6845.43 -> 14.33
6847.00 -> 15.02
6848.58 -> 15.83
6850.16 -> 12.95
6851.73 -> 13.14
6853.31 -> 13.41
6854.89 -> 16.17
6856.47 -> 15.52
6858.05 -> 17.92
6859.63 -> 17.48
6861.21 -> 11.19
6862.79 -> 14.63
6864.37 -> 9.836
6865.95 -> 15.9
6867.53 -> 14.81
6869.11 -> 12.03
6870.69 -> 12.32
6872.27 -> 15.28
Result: 13.5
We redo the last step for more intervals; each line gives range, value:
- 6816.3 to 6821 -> 13.5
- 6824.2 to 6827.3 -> 15.7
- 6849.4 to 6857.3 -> 14.3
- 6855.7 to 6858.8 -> 16.7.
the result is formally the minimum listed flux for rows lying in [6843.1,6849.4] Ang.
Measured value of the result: 14.33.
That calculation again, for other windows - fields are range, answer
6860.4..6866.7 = 9.836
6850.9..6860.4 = 13.14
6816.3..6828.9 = 11.12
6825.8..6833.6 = 14.22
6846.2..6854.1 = 12.95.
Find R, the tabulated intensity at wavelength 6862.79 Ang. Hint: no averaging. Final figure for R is 14.63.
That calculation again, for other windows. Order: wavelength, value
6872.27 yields 15.28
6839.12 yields 13.38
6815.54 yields 16.9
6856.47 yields 15.52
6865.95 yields 15.9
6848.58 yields 15.83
